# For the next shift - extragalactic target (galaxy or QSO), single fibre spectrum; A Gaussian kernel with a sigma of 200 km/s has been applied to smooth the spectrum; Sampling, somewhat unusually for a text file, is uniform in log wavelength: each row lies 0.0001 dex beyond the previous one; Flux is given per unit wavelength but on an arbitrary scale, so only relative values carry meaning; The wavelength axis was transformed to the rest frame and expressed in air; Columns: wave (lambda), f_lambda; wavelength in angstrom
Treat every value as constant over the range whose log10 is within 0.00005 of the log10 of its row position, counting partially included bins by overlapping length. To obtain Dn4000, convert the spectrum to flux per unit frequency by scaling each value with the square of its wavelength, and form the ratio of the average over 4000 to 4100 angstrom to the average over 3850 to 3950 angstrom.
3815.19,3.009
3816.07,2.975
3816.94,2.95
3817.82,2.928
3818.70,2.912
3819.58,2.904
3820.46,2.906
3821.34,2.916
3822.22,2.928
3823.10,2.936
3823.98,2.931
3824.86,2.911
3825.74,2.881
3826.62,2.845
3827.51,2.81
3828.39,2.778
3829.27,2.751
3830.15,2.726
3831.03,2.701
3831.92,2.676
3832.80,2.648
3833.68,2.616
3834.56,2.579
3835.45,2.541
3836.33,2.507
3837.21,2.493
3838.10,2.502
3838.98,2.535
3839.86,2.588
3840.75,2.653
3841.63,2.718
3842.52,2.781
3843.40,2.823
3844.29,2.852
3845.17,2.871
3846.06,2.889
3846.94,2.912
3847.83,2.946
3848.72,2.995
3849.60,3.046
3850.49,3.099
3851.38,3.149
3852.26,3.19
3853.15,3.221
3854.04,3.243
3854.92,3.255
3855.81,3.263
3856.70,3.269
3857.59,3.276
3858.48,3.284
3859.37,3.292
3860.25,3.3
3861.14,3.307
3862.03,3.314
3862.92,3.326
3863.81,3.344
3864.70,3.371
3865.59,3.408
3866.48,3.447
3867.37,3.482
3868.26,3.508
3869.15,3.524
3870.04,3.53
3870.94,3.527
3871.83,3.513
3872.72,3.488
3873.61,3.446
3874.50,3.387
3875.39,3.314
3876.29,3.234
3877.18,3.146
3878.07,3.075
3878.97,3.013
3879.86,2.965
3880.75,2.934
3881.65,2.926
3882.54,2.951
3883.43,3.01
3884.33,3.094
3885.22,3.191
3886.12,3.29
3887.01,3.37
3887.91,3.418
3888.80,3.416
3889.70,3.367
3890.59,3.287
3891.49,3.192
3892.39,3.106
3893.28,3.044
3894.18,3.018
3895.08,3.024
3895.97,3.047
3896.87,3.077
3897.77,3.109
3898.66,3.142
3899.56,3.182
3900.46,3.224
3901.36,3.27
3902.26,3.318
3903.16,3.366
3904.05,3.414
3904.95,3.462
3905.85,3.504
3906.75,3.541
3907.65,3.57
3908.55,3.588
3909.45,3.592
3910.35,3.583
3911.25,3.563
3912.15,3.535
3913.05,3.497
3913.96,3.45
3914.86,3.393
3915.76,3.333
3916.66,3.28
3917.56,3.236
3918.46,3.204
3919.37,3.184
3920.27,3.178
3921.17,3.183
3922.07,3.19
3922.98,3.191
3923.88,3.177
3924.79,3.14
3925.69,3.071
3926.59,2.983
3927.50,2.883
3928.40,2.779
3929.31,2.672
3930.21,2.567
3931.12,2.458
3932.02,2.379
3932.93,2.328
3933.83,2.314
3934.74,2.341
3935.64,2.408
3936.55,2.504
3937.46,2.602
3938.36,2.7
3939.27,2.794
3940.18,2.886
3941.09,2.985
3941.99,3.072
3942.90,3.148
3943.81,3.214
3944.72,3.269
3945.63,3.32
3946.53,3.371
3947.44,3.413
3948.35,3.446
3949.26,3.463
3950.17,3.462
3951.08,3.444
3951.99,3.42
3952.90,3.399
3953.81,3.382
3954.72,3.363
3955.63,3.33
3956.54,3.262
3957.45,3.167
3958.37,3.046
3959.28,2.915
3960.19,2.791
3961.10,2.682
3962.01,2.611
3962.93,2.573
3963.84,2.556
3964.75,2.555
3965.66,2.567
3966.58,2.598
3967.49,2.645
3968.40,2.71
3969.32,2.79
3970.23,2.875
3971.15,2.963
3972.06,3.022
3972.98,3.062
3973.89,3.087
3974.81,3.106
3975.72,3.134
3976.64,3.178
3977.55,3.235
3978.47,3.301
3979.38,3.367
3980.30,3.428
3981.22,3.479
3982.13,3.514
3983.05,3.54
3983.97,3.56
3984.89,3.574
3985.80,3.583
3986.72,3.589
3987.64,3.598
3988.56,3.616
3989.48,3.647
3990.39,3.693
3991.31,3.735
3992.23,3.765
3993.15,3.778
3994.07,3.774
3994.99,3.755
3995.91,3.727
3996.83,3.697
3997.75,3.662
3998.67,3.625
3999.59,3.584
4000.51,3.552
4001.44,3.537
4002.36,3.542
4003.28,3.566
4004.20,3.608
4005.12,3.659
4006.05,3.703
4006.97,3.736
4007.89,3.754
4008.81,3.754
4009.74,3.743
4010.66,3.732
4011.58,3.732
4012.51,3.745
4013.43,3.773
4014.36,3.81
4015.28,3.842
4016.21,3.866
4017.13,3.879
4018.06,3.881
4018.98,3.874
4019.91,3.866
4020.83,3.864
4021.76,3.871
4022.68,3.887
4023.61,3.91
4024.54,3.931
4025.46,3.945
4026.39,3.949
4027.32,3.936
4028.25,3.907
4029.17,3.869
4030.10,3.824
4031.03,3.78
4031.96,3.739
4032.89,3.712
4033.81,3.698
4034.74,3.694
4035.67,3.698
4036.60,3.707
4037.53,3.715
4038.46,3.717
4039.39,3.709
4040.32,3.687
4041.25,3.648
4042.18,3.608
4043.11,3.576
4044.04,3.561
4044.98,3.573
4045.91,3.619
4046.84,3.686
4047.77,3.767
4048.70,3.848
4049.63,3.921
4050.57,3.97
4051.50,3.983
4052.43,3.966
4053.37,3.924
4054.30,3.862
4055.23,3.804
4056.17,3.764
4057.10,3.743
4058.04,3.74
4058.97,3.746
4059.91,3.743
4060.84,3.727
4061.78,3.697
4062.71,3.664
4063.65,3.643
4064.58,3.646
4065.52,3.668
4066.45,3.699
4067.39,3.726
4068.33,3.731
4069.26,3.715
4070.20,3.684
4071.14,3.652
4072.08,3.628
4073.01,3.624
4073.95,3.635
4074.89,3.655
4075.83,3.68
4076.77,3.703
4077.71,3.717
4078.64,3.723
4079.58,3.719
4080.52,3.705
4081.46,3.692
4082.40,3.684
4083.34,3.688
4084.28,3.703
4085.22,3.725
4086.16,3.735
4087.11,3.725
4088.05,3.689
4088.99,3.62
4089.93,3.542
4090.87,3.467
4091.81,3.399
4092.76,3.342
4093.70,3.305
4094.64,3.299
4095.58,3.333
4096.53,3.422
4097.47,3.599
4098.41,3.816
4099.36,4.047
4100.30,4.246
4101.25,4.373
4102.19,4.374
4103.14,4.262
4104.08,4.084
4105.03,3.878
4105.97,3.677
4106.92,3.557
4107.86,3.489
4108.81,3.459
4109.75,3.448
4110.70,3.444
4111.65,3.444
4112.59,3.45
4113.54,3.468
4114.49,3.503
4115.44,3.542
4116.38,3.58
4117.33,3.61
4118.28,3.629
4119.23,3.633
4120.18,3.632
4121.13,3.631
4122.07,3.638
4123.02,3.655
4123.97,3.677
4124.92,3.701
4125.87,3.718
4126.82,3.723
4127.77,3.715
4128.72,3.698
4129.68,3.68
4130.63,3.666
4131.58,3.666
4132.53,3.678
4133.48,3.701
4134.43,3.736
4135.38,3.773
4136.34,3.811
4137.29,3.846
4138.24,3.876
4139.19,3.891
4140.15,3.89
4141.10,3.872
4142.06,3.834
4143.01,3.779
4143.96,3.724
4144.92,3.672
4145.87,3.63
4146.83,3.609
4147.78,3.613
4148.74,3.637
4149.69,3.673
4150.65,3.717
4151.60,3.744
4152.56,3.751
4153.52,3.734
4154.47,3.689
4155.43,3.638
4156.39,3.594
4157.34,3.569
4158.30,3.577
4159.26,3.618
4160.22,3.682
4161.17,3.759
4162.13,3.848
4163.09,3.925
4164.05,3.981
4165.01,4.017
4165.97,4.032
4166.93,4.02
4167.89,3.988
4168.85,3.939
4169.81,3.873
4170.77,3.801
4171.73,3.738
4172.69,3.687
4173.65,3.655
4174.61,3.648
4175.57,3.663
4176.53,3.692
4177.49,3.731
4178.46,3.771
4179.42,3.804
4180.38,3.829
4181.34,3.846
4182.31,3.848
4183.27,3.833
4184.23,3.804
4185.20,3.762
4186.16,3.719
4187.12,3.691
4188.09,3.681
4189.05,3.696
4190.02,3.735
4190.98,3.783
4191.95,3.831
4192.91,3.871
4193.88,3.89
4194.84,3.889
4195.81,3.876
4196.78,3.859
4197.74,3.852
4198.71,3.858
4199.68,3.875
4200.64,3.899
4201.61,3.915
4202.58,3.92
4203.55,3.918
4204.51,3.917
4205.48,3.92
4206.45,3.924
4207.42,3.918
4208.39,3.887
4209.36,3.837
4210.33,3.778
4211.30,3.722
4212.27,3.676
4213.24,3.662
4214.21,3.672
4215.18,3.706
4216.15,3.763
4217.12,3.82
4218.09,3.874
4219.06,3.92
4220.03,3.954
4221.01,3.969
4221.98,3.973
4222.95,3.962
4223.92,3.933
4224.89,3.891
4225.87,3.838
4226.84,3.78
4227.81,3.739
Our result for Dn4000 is 1.3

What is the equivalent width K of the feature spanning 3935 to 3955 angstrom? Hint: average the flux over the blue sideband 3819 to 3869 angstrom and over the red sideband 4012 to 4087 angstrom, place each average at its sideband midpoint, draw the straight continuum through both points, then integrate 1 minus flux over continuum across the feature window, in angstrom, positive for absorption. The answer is 1.4 angstrom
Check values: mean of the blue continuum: 2.98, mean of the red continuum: 3.76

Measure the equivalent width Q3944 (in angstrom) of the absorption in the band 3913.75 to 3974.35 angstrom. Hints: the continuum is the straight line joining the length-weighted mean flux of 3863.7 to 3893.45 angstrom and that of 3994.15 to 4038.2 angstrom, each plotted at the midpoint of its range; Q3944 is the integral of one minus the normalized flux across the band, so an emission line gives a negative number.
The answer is 9.1 angstrom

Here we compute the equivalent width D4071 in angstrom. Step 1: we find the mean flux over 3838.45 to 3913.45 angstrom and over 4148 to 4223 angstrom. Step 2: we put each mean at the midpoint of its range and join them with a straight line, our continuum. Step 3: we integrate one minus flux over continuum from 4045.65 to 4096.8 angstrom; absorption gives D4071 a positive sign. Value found -1.38 angstrom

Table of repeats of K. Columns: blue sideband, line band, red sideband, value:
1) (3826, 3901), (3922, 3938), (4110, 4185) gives 2.6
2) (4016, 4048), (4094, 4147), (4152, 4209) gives 1.2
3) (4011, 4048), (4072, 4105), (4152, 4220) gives 0.6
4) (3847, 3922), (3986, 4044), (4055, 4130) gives -3.5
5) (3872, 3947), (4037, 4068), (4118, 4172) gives -2.1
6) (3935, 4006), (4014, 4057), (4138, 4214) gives -4.8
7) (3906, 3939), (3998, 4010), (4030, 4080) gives -0.6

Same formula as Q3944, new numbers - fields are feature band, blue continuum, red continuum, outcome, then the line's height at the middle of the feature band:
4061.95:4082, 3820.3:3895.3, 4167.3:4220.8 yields -0.8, 3.54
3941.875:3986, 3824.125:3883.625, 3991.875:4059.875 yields 4.6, 3.5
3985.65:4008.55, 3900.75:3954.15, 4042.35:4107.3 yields -1.6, 3.42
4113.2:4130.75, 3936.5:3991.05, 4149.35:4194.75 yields -0.1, 3.63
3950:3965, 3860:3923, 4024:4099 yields 1.7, 3.45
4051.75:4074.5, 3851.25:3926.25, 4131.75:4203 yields -0.8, 3.6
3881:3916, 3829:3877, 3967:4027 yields -0.7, 3.23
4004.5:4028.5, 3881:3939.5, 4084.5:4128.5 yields -2.9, 3.41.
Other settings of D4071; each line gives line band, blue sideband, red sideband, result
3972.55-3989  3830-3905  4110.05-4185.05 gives -0.14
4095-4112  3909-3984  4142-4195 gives -1.04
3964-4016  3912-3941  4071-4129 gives -3.93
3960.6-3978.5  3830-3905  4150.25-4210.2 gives 2.61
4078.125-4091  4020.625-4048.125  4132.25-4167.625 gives 0.28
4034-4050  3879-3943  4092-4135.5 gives -1.01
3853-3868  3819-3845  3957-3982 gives -2.90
